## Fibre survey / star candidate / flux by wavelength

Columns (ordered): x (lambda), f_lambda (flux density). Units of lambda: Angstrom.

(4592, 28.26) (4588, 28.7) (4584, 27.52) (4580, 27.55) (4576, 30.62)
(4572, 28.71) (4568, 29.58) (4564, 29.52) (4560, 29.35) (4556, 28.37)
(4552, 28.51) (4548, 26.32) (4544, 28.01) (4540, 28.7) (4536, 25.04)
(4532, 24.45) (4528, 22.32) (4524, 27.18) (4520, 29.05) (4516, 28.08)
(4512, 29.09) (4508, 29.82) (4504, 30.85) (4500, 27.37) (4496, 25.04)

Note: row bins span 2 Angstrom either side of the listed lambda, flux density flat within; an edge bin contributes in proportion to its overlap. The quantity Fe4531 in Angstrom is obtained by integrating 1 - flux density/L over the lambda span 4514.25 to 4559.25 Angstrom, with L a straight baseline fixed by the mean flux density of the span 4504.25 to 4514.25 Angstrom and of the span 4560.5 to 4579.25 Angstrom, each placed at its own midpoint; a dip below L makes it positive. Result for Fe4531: 3.9 Angstrom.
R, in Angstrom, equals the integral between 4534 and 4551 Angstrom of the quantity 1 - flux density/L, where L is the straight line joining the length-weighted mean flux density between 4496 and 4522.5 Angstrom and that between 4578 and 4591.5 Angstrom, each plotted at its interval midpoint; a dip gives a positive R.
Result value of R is 0.8 Angstrom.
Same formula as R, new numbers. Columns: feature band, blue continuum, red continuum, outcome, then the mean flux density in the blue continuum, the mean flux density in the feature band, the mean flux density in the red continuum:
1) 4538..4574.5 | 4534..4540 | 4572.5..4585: -1.6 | 26.3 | 28.6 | 28.7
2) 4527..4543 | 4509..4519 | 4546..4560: 1.6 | 28.8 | 25.5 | 28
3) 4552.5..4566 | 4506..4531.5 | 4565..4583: -0.2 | 27.4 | 29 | 29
